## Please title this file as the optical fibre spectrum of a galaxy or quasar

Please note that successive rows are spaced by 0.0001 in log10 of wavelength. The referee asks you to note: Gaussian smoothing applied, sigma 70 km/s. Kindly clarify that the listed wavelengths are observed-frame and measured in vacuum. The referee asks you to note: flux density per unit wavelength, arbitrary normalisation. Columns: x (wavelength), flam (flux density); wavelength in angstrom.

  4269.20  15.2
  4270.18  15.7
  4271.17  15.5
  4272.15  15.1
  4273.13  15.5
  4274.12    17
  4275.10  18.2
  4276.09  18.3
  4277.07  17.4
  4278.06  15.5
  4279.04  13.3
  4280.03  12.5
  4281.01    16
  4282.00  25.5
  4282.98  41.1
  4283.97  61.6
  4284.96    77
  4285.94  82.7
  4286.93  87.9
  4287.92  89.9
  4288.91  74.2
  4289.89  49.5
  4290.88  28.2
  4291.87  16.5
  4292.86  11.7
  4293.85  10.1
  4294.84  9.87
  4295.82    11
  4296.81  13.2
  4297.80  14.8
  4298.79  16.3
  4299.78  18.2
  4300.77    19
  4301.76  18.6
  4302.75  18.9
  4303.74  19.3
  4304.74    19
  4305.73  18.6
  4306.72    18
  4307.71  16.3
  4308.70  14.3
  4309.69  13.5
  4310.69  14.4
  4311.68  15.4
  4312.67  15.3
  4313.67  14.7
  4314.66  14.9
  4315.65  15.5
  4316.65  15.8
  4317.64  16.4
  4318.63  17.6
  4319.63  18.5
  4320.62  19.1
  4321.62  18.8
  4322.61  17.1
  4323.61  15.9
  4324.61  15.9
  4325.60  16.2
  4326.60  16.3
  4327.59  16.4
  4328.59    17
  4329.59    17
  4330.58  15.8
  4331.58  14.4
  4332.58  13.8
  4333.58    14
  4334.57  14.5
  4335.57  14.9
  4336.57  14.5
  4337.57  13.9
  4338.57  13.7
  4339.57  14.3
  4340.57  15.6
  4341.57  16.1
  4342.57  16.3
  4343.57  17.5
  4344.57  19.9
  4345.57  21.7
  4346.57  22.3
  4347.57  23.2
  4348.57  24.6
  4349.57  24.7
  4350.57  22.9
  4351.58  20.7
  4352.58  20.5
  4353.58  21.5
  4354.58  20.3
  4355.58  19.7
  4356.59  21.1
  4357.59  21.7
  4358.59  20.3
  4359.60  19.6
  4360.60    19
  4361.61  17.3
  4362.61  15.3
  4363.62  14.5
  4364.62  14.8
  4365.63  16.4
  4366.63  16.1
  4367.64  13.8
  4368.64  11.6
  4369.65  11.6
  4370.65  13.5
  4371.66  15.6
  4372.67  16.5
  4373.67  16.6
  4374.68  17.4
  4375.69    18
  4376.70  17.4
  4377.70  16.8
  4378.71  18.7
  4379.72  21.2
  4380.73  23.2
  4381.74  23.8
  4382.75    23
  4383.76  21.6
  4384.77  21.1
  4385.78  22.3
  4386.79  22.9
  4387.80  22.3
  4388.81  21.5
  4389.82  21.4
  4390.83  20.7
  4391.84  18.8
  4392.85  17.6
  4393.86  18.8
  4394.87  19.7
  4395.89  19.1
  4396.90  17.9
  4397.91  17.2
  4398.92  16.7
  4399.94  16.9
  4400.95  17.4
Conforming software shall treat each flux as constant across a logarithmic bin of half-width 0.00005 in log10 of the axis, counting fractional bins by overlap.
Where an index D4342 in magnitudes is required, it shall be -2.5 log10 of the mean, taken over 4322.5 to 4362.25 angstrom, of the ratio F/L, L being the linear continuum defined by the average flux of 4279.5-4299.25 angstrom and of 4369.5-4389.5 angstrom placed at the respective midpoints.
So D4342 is 0.41 mag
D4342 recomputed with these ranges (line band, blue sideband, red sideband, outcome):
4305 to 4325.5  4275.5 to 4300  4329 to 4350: 0.45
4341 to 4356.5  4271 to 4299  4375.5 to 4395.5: 0.18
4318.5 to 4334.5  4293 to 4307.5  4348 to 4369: 0.06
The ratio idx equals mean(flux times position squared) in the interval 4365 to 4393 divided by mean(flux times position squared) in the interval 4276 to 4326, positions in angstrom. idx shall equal 0.8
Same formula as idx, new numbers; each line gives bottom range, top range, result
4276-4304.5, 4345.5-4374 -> 0.61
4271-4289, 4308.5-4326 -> 0.44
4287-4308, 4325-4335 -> 0.62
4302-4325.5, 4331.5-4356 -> 1.11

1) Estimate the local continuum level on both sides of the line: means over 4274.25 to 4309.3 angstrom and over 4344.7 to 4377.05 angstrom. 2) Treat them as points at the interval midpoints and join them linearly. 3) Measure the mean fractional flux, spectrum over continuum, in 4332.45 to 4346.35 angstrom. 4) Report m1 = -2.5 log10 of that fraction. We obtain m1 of 0.33 mag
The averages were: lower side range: 28.7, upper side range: 18.5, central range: 15.9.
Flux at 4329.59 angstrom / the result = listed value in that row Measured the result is 17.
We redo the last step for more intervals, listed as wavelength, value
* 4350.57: 22.9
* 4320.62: 19.1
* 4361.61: 17.3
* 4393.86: 18.8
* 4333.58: 14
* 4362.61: 15.3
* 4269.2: 15.2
